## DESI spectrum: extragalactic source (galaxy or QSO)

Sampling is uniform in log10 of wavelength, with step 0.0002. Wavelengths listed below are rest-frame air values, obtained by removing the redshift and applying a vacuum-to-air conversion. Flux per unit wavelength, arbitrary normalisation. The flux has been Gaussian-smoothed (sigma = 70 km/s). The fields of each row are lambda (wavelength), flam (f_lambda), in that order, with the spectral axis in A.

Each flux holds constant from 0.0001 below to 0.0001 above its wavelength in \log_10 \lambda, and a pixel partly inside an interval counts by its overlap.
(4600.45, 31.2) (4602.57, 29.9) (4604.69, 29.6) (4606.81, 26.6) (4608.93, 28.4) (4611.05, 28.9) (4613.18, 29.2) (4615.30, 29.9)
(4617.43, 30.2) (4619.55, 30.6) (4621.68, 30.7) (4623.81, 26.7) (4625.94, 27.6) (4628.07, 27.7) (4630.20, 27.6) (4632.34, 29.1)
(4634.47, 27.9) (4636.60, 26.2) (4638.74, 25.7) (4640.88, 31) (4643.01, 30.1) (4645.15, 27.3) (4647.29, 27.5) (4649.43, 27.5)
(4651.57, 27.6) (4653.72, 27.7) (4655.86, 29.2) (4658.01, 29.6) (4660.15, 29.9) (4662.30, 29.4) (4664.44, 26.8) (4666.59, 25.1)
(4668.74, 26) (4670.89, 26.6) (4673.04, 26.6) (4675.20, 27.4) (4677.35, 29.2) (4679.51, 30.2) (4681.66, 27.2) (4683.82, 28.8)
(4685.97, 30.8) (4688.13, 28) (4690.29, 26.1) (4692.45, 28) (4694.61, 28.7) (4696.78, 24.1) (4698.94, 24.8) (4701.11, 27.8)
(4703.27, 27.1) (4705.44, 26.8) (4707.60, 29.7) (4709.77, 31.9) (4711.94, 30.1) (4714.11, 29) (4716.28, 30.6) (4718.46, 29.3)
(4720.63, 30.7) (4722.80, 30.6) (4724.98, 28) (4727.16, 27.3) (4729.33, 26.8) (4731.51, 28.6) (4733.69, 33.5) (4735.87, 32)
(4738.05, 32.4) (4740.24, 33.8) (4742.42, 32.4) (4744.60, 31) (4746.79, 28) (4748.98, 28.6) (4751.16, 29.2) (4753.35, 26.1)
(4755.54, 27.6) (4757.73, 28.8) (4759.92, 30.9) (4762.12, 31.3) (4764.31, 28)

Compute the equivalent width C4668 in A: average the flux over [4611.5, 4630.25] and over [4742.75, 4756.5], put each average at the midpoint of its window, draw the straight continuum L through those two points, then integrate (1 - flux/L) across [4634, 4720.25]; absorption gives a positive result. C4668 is 2.18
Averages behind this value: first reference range 29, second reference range 28.6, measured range 28.1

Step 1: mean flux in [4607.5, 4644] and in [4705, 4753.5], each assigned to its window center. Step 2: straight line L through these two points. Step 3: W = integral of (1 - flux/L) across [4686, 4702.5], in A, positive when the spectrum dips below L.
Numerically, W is 1.4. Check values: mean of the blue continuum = 28.7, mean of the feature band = 27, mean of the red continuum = 30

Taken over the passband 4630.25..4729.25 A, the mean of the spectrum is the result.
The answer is 28.2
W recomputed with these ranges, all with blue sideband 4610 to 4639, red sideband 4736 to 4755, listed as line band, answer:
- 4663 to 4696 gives 1.79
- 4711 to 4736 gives 0.23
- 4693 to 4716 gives 1.19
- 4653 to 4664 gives -0.04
